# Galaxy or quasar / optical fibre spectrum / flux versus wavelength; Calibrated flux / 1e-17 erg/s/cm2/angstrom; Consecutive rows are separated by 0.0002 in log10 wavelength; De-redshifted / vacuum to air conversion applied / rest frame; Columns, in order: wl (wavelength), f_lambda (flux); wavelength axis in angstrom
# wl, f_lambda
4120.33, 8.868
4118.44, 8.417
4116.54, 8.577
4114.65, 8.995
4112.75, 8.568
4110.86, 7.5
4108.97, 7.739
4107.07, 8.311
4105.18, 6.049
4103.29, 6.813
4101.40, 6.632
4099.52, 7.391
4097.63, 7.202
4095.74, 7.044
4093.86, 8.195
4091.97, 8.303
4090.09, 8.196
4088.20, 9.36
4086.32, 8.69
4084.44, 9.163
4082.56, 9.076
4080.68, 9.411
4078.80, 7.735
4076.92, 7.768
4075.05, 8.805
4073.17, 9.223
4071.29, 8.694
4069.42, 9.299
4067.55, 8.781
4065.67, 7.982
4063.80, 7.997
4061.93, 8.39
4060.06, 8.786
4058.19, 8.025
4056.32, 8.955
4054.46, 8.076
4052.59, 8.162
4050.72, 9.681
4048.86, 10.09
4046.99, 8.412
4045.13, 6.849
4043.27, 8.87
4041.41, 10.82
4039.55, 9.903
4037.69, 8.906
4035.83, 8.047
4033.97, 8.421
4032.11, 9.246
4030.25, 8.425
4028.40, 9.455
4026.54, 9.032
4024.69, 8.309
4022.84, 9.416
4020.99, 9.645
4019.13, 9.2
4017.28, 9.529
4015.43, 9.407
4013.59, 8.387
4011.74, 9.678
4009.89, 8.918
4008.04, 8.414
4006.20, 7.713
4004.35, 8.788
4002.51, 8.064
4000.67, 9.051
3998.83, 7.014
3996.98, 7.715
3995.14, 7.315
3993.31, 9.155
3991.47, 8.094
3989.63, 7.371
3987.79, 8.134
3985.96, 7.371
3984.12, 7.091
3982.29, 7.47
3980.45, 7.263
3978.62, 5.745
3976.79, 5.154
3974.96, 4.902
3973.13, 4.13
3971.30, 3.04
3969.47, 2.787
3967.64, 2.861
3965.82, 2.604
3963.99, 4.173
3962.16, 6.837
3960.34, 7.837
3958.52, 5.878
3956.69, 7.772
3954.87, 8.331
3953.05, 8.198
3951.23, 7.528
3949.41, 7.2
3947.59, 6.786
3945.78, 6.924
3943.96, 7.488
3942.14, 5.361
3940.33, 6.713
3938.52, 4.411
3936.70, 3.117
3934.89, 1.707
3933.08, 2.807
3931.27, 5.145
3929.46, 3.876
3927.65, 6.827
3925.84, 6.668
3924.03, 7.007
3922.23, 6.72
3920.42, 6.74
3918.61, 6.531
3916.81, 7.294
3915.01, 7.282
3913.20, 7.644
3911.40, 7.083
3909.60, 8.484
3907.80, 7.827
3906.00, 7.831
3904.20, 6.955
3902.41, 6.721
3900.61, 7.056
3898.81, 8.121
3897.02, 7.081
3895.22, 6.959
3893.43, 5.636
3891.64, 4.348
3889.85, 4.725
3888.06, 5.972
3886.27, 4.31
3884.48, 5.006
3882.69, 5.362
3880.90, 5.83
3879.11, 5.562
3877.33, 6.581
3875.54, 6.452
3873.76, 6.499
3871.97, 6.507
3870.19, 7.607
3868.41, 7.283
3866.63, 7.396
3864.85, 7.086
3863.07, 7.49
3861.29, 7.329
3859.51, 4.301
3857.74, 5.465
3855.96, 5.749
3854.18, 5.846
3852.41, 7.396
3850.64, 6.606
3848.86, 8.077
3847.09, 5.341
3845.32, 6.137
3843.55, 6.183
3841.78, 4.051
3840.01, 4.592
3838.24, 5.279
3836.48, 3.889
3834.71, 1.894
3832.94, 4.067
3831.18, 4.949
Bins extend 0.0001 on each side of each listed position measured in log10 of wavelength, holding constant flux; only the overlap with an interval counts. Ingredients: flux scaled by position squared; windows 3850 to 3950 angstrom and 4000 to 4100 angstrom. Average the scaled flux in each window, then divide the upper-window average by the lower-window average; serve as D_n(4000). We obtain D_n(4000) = 1.5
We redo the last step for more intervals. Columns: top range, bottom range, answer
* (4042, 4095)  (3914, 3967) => 1.52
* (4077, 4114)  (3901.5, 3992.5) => 1.38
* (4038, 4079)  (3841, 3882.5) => 1.51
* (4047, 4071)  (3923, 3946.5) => 1.76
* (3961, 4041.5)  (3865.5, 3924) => 1.21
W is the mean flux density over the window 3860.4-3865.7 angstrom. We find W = 7.3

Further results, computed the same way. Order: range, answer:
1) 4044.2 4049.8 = 8.46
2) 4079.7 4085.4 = 9.21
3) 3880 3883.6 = 5.58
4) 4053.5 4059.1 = 8.36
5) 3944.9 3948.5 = 6.87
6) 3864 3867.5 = 7.24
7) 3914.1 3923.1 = 6.91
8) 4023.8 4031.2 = 8.81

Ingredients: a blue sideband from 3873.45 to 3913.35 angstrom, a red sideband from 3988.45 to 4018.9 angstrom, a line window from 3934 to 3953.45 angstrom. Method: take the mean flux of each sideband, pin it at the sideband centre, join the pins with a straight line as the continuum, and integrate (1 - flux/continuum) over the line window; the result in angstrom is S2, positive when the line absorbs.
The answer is 3.9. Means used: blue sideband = 6.42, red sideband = 8.43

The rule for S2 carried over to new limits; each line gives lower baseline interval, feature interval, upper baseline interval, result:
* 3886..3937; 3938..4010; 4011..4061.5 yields 8.67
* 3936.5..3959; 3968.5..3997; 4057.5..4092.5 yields 3.51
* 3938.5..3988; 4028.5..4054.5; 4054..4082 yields -3.22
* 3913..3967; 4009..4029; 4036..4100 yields -4.05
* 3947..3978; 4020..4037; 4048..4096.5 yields -3.37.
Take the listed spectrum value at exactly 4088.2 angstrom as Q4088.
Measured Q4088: 9.36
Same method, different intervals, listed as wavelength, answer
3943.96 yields 7.488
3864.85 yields 7.086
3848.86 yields 8.077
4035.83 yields 8.047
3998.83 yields 7.014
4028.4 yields 9.455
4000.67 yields 9.051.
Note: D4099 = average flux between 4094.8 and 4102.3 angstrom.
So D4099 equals 7.08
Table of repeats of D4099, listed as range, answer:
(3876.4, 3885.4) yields 5.66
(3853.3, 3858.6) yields 5.68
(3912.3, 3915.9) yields 7.45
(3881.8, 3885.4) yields 5.17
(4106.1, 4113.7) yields 8.02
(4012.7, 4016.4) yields 8.93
